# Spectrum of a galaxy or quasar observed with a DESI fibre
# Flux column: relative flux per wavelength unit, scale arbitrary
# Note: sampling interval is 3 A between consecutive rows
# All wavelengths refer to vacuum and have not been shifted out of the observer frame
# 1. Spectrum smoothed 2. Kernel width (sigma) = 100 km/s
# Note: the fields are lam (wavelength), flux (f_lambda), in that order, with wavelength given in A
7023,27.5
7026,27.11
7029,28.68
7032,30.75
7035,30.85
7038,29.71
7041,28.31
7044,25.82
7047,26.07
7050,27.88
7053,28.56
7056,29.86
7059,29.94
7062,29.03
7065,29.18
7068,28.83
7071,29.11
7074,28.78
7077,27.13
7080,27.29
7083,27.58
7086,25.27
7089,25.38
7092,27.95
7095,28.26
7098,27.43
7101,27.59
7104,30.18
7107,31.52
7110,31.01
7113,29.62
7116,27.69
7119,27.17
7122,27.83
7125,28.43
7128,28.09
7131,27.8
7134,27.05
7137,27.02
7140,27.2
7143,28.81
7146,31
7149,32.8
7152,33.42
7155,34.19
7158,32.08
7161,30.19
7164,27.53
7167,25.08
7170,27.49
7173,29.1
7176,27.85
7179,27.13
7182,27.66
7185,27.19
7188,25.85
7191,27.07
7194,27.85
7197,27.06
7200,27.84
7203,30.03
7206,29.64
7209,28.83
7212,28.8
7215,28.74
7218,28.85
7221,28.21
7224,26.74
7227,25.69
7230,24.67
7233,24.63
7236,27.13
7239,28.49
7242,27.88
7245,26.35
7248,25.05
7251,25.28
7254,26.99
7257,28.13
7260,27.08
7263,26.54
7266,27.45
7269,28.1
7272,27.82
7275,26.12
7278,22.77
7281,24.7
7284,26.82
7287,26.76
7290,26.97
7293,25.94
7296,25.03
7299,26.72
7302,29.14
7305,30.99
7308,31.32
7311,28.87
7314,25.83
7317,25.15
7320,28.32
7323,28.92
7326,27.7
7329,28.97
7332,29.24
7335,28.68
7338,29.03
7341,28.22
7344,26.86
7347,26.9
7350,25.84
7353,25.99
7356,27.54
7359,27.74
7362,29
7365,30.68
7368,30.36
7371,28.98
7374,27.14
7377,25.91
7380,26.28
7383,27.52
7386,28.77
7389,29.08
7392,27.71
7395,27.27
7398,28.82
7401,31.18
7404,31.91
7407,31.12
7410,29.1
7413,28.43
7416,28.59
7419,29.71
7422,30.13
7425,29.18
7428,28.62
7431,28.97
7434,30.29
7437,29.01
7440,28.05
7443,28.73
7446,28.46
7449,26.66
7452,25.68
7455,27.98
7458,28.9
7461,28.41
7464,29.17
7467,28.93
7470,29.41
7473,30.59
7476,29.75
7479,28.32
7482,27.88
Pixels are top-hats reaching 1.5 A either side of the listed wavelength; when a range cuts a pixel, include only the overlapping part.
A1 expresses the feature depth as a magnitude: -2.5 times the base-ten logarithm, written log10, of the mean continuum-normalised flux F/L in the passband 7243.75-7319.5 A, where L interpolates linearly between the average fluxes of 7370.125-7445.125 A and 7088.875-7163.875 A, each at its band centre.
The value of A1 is 0.08 mag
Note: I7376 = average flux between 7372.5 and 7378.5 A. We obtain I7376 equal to 26.5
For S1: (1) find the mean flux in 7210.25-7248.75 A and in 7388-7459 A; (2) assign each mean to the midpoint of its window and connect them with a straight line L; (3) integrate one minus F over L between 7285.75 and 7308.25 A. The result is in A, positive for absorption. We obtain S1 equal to 0.0 A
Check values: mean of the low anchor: 27.1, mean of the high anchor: 28.9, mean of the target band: 27.7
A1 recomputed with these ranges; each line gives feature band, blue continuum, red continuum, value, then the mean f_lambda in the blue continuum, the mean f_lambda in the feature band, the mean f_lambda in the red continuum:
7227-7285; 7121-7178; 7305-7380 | 0.08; 29.1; 26.4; 28.1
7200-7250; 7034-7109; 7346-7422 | 0.04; 28.3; 27.5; 28.5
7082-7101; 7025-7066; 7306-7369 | 0.06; 28.7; 27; 28.2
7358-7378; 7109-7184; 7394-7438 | 0.03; 28.9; 28.6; 29.5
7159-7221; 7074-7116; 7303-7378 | 0.01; 28.2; 28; 28.2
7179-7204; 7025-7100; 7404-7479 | 0.04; 28.2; 27.5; 29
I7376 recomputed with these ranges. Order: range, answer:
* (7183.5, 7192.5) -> 26.7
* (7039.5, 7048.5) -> 26.7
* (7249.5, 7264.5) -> 26.8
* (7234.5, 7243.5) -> 27.8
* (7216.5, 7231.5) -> 26.8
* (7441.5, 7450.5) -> 28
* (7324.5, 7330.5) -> 28.3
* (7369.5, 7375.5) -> 28.1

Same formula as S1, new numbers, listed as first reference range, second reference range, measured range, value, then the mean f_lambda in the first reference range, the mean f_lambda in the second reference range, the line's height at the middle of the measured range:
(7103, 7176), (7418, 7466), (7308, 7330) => 0.7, 29.2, 28.6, 28.9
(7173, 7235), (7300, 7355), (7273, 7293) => 1.5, 27.6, 28.1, 27.9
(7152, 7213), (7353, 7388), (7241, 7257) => 1.1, 28.5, 28.1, 28.4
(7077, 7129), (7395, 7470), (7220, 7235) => 1.3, 28.1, 29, 28.4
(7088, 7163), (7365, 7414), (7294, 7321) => 1.0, 29.2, 28.8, 28.9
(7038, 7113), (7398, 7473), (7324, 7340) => 0.1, 28.3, 29.1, 28.8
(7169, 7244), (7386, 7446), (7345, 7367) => 0.8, 27.6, 29.2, 28.8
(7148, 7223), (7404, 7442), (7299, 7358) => 2.2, 28.8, 29.4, 29.1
